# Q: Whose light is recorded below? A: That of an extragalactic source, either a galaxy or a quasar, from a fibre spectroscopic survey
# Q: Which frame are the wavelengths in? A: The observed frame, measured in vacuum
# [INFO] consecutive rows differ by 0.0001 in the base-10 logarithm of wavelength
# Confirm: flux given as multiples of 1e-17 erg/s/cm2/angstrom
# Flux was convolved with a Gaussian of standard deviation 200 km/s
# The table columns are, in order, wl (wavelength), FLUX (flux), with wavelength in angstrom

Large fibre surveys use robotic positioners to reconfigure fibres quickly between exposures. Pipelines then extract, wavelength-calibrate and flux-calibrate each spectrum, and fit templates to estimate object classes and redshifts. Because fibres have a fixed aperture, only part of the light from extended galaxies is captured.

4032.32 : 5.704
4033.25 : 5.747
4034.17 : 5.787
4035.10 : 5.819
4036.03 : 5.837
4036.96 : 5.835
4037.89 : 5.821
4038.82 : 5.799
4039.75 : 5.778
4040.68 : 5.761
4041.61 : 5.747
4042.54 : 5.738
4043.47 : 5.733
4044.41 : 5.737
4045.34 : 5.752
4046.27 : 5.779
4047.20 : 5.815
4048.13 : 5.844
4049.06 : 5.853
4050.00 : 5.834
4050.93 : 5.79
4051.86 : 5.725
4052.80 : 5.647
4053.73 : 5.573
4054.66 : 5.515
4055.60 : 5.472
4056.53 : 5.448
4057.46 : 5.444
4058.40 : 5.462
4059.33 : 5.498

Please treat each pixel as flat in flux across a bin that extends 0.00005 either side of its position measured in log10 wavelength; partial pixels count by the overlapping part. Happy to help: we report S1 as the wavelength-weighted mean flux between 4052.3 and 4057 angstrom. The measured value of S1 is 5.53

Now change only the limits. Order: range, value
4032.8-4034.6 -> 5.79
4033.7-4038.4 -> 5.83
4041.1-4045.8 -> 5.74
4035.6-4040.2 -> 5.81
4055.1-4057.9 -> 5.46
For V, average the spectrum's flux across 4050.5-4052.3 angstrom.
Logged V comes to 5.77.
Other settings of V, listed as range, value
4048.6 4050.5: 5.83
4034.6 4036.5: 5.82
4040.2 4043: 5.75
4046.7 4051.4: 5.83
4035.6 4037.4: 5.83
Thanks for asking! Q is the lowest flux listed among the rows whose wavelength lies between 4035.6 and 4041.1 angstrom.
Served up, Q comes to 5.761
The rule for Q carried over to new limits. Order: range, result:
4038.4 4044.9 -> 5.733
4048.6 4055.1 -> 5.515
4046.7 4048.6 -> 5.815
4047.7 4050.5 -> 5.834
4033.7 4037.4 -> 5.787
